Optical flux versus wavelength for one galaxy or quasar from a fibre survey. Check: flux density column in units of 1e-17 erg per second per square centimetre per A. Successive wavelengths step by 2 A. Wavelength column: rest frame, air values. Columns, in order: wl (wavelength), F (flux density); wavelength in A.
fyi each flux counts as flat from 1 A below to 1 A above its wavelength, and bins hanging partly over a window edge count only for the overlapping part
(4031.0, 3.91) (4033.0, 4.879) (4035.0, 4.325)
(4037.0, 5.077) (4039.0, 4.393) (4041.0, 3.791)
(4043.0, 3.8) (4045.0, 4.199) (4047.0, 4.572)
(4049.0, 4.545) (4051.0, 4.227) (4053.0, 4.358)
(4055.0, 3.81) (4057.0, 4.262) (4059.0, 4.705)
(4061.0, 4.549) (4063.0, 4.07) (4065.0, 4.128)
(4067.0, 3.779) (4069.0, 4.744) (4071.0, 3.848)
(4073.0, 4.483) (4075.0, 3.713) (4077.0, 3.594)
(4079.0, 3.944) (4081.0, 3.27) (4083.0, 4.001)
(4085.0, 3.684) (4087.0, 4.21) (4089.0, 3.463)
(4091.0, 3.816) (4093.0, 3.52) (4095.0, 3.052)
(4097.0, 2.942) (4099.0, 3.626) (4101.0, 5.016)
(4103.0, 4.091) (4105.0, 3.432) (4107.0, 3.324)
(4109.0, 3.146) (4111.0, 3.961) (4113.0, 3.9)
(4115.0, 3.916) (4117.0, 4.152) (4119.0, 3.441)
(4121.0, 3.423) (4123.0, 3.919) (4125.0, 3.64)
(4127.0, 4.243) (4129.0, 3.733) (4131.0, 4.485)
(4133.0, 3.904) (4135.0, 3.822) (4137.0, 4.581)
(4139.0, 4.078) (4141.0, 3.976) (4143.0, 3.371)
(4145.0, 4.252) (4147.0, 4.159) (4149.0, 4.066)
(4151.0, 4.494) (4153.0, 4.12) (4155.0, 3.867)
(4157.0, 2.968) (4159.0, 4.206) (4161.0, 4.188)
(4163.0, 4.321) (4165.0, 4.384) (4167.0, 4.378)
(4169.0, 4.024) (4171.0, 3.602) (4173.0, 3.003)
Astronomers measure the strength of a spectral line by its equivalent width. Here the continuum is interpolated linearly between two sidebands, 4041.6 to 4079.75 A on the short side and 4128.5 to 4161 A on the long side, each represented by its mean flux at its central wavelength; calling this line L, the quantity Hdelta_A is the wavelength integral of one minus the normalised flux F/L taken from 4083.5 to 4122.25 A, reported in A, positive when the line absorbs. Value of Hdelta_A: 3.8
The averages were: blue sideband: 4.17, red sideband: 4.01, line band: 3.7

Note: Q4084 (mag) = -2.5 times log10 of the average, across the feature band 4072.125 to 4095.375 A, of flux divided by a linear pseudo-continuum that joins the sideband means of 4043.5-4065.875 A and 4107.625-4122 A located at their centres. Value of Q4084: 0.07 mag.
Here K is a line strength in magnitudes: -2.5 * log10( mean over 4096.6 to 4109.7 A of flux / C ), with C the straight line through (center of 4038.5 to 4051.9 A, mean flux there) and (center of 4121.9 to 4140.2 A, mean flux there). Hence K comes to 0.11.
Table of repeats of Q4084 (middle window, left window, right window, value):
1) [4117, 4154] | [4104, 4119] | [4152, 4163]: -0.05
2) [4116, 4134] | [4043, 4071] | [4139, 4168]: 0.06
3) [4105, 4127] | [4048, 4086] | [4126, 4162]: 0.10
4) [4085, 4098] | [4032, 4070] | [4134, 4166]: 0.20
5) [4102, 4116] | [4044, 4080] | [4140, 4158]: 0.10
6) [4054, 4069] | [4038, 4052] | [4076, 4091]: -0.06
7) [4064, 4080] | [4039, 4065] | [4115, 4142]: 0.04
